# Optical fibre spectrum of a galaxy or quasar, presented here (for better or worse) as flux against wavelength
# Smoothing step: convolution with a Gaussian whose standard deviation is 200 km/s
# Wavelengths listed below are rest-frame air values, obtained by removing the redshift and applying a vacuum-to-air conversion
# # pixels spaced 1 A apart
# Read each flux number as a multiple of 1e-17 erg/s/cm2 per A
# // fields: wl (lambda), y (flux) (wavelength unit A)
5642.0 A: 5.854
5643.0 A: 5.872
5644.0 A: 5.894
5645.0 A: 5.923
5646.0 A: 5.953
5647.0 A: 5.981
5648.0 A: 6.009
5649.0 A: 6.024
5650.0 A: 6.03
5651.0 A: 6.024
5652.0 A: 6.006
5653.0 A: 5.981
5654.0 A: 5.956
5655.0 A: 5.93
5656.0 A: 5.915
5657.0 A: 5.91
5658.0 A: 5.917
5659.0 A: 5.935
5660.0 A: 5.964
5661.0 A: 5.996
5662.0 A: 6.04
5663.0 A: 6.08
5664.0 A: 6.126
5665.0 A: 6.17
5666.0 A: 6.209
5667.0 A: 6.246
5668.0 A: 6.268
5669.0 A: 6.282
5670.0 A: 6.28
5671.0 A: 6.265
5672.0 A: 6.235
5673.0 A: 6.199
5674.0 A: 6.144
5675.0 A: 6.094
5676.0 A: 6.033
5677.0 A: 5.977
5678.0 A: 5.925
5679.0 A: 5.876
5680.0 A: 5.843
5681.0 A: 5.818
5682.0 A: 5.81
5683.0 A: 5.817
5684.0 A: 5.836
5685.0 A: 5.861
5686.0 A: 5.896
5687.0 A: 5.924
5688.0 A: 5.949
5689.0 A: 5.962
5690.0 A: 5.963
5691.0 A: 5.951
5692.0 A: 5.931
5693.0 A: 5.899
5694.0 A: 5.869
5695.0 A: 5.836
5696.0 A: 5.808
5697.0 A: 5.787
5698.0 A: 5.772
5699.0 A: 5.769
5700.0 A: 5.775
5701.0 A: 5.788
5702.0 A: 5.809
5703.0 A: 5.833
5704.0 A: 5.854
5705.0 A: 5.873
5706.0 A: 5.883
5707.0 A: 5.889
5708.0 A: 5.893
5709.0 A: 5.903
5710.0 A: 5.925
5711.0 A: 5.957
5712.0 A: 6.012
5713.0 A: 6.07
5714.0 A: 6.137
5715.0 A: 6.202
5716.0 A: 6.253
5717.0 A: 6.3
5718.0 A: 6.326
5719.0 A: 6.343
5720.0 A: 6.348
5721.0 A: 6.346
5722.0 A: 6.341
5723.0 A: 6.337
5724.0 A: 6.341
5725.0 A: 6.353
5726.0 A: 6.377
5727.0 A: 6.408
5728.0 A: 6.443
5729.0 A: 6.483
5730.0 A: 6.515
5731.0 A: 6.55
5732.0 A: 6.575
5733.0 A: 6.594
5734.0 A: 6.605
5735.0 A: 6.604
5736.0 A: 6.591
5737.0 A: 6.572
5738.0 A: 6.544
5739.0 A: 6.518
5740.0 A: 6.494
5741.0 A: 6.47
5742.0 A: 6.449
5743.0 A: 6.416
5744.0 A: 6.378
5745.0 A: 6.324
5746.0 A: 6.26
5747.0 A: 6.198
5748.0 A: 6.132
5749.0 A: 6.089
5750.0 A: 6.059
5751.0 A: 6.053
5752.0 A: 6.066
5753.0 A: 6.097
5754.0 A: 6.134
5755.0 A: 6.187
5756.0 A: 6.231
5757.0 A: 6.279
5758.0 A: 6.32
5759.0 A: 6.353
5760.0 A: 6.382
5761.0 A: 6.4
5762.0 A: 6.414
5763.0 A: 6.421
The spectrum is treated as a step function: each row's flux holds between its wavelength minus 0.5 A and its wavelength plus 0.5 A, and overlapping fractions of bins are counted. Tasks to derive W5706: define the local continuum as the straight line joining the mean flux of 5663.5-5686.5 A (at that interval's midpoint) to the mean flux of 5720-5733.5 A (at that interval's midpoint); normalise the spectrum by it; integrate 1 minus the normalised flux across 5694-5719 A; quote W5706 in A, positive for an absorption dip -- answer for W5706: 1.3 A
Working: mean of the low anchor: 6.05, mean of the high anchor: 6.43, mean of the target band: 5.95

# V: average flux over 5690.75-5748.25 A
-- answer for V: 6.19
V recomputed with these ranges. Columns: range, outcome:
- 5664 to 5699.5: 5.99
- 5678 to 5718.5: 5.92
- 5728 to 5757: 6.36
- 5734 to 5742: 6.54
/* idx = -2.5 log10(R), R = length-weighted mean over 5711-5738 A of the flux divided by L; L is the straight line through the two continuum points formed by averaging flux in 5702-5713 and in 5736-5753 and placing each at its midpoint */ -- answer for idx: -0.05 mag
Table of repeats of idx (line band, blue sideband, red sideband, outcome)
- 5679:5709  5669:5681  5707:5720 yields 0.04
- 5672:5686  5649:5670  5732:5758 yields 0.03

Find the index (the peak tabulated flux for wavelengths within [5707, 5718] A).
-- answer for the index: 6.326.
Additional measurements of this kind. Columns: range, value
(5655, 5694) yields 6.282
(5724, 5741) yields 6.605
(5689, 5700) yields 5.963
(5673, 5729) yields 6.483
